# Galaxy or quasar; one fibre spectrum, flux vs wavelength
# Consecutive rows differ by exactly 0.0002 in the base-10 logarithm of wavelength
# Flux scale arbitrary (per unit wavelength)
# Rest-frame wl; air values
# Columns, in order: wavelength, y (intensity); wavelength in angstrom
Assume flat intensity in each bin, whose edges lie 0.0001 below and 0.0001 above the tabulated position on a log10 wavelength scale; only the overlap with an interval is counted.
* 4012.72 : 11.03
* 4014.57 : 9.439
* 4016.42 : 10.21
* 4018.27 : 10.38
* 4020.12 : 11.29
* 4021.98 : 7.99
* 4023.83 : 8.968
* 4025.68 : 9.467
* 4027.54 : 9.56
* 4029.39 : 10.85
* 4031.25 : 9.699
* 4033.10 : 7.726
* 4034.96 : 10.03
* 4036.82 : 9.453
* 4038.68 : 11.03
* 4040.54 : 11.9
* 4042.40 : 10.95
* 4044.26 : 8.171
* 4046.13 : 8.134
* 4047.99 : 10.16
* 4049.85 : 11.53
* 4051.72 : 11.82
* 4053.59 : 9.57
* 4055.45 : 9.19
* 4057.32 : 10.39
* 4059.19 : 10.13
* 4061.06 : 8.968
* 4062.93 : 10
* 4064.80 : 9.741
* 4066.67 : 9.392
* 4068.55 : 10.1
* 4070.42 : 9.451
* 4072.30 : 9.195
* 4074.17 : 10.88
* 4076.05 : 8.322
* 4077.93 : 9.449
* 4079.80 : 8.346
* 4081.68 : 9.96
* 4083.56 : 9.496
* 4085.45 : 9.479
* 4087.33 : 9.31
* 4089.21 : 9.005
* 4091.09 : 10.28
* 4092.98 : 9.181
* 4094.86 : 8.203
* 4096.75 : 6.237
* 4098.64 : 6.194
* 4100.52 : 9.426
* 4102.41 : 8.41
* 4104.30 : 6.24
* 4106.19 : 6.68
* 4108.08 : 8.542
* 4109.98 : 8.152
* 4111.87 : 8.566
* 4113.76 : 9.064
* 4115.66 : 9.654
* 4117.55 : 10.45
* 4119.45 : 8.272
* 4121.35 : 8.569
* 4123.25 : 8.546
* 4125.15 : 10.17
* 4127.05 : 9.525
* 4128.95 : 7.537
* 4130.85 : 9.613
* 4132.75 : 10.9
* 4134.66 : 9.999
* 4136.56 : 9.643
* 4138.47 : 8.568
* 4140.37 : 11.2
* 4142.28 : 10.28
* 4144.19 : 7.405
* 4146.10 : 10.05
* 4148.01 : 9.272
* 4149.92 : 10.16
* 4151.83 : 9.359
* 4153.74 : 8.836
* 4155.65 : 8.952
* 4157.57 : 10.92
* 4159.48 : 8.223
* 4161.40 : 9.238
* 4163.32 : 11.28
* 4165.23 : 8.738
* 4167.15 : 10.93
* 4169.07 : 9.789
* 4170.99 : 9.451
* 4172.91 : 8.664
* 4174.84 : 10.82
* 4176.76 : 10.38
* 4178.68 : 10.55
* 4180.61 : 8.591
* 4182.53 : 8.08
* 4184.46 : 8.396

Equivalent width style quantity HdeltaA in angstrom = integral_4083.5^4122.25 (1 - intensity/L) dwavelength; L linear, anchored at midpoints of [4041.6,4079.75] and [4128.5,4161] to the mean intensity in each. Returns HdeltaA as 4.4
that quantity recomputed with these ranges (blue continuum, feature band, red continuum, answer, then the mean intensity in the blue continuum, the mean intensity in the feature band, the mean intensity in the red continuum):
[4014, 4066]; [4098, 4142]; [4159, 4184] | 3.62 angstrom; 9.88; 8.91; 9.6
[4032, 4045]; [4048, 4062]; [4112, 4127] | -0.63 angstrom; 9.92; 10.2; 9.22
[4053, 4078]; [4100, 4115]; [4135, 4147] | 2.28 angstrom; 9.63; 8.12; 9.55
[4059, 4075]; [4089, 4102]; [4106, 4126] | 1.28 angstrom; 9.74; 8.33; 8.86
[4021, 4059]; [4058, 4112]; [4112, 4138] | 3.93 angstrom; 9.84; 8.88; 9.34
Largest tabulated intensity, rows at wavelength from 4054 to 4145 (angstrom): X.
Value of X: 11.2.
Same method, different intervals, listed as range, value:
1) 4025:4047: 11.9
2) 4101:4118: 10.45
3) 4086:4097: 10.28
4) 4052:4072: 10.39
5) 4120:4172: 11.28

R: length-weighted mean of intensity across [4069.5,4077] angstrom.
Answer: 9.46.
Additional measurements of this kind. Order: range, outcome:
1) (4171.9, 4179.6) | 10.1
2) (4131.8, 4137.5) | 10.2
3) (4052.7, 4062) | 9.65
